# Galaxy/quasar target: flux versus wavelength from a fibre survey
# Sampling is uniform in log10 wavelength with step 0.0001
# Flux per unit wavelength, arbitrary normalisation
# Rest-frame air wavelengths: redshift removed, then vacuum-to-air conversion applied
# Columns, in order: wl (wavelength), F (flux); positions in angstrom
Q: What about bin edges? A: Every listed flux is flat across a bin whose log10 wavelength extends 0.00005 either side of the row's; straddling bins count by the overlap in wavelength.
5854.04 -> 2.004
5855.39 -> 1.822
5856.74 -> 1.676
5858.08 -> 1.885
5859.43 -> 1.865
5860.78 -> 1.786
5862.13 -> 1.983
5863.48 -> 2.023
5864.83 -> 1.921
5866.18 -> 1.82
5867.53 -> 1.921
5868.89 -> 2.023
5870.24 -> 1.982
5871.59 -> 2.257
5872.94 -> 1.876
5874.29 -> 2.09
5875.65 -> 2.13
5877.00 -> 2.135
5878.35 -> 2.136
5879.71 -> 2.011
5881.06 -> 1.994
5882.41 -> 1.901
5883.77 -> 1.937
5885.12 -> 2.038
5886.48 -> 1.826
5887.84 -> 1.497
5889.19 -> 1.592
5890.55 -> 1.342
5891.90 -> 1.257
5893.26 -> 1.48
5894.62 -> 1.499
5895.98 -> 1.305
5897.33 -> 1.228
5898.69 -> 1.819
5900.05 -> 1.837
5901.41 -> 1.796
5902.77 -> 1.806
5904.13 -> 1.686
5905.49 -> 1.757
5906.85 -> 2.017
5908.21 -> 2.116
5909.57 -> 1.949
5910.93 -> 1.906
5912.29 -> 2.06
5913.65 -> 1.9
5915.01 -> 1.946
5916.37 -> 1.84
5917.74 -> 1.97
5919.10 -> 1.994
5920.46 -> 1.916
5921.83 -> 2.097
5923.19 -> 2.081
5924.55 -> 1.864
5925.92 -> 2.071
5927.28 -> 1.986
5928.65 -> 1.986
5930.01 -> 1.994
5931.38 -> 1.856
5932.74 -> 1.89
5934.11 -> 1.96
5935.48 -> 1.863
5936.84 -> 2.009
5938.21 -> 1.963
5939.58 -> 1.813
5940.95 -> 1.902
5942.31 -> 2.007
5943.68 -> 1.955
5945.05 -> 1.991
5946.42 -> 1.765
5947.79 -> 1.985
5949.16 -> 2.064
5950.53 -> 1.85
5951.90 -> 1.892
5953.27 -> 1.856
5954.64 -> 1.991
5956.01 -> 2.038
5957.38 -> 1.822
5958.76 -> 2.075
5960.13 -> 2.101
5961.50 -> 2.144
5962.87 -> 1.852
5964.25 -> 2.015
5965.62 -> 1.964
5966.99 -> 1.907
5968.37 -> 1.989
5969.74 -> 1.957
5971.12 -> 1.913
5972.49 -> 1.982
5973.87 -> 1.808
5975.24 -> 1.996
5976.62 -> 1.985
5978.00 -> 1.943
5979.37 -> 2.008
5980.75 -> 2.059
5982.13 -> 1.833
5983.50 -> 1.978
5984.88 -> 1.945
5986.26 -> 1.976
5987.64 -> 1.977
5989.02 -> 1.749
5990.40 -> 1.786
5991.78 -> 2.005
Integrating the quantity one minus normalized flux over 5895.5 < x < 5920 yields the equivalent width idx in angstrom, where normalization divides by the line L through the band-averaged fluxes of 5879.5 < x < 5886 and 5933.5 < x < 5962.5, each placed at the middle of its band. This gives 1.6 angstrom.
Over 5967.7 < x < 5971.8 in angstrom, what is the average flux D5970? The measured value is 1.95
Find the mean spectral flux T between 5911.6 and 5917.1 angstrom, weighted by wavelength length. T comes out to 1.94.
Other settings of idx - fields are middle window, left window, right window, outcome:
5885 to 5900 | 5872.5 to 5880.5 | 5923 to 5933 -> 3.7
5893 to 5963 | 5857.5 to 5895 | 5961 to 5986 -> 0.7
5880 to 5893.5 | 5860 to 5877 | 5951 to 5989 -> 1.9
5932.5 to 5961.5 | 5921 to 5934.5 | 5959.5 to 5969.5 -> 0.6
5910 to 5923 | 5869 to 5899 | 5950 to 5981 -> -0.7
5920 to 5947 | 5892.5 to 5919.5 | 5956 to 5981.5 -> -1.1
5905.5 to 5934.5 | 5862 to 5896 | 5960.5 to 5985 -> -1.0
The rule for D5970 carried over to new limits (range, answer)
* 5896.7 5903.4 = 1.7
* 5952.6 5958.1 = 1.93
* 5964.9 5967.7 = 1.94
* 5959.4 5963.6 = 2.03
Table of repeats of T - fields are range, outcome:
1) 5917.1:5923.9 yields 2.01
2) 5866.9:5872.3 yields 2.04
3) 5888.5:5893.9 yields 1.42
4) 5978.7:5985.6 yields 1.96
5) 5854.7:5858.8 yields 1.8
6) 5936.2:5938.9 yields 1.98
